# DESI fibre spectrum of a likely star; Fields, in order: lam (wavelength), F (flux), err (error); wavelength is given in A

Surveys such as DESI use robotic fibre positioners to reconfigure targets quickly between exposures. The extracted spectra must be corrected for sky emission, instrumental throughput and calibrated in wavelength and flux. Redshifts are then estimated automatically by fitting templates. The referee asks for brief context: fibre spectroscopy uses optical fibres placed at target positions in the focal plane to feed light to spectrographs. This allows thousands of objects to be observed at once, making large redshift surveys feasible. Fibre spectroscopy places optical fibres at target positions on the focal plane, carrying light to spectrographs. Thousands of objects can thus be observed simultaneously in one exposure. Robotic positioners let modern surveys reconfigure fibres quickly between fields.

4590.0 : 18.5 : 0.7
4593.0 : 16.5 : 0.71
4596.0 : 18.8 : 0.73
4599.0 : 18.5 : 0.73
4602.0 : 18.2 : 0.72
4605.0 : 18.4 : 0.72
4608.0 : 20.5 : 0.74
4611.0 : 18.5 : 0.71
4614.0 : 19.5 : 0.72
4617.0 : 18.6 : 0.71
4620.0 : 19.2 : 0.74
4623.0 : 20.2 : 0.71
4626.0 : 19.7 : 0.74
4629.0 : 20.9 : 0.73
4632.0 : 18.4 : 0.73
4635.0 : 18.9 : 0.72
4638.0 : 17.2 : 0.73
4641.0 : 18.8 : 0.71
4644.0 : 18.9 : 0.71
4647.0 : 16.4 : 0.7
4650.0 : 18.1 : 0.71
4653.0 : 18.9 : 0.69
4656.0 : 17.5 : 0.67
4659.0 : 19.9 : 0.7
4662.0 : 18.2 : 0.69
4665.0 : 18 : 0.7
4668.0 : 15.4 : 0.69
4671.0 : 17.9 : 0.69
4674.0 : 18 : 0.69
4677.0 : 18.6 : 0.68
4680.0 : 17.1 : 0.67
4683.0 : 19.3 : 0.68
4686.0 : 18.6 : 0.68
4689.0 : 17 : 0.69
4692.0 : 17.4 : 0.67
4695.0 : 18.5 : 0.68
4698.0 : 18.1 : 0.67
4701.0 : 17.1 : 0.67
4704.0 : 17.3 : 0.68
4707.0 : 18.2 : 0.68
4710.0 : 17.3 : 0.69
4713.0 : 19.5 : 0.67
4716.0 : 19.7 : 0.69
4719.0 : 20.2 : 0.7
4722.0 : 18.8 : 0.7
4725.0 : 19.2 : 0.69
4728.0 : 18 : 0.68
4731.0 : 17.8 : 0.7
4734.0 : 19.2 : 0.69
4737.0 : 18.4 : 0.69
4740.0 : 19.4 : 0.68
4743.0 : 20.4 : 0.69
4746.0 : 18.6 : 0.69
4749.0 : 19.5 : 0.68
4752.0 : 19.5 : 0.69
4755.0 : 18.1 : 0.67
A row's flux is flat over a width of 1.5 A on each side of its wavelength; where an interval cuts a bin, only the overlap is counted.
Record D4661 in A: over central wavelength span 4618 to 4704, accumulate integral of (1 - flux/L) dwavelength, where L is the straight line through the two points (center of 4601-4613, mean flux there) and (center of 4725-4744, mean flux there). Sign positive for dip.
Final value 2.88 A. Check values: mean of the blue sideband 19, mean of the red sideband 18.9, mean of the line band 18.3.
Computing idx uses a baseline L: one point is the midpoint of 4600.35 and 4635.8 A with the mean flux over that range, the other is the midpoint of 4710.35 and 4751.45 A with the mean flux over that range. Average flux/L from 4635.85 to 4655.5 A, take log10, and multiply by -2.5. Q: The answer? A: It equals 0.07 mag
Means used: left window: 19.3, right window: 19.1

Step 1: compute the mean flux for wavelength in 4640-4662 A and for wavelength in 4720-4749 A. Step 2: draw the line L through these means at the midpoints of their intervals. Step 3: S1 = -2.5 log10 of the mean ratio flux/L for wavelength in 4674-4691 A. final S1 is 0.03 mag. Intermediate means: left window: 18.3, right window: 18.9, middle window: 18.1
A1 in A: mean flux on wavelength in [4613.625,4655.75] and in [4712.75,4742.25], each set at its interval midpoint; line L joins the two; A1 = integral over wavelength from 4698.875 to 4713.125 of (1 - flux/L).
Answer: 0.9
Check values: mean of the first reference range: 18.8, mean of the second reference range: 19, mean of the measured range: 17.7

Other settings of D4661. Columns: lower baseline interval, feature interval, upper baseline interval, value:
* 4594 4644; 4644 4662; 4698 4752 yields 0.65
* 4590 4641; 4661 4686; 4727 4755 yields 1.39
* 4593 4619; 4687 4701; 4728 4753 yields 0.90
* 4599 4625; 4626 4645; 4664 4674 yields -0.61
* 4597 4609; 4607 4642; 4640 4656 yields -1.30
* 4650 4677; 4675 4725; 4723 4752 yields 0.46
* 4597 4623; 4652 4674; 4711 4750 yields 1.26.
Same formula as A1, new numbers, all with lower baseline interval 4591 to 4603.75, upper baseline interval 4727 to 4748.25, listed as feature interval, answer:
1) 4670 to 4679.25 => 0.2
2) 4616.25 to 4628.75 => -1.0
